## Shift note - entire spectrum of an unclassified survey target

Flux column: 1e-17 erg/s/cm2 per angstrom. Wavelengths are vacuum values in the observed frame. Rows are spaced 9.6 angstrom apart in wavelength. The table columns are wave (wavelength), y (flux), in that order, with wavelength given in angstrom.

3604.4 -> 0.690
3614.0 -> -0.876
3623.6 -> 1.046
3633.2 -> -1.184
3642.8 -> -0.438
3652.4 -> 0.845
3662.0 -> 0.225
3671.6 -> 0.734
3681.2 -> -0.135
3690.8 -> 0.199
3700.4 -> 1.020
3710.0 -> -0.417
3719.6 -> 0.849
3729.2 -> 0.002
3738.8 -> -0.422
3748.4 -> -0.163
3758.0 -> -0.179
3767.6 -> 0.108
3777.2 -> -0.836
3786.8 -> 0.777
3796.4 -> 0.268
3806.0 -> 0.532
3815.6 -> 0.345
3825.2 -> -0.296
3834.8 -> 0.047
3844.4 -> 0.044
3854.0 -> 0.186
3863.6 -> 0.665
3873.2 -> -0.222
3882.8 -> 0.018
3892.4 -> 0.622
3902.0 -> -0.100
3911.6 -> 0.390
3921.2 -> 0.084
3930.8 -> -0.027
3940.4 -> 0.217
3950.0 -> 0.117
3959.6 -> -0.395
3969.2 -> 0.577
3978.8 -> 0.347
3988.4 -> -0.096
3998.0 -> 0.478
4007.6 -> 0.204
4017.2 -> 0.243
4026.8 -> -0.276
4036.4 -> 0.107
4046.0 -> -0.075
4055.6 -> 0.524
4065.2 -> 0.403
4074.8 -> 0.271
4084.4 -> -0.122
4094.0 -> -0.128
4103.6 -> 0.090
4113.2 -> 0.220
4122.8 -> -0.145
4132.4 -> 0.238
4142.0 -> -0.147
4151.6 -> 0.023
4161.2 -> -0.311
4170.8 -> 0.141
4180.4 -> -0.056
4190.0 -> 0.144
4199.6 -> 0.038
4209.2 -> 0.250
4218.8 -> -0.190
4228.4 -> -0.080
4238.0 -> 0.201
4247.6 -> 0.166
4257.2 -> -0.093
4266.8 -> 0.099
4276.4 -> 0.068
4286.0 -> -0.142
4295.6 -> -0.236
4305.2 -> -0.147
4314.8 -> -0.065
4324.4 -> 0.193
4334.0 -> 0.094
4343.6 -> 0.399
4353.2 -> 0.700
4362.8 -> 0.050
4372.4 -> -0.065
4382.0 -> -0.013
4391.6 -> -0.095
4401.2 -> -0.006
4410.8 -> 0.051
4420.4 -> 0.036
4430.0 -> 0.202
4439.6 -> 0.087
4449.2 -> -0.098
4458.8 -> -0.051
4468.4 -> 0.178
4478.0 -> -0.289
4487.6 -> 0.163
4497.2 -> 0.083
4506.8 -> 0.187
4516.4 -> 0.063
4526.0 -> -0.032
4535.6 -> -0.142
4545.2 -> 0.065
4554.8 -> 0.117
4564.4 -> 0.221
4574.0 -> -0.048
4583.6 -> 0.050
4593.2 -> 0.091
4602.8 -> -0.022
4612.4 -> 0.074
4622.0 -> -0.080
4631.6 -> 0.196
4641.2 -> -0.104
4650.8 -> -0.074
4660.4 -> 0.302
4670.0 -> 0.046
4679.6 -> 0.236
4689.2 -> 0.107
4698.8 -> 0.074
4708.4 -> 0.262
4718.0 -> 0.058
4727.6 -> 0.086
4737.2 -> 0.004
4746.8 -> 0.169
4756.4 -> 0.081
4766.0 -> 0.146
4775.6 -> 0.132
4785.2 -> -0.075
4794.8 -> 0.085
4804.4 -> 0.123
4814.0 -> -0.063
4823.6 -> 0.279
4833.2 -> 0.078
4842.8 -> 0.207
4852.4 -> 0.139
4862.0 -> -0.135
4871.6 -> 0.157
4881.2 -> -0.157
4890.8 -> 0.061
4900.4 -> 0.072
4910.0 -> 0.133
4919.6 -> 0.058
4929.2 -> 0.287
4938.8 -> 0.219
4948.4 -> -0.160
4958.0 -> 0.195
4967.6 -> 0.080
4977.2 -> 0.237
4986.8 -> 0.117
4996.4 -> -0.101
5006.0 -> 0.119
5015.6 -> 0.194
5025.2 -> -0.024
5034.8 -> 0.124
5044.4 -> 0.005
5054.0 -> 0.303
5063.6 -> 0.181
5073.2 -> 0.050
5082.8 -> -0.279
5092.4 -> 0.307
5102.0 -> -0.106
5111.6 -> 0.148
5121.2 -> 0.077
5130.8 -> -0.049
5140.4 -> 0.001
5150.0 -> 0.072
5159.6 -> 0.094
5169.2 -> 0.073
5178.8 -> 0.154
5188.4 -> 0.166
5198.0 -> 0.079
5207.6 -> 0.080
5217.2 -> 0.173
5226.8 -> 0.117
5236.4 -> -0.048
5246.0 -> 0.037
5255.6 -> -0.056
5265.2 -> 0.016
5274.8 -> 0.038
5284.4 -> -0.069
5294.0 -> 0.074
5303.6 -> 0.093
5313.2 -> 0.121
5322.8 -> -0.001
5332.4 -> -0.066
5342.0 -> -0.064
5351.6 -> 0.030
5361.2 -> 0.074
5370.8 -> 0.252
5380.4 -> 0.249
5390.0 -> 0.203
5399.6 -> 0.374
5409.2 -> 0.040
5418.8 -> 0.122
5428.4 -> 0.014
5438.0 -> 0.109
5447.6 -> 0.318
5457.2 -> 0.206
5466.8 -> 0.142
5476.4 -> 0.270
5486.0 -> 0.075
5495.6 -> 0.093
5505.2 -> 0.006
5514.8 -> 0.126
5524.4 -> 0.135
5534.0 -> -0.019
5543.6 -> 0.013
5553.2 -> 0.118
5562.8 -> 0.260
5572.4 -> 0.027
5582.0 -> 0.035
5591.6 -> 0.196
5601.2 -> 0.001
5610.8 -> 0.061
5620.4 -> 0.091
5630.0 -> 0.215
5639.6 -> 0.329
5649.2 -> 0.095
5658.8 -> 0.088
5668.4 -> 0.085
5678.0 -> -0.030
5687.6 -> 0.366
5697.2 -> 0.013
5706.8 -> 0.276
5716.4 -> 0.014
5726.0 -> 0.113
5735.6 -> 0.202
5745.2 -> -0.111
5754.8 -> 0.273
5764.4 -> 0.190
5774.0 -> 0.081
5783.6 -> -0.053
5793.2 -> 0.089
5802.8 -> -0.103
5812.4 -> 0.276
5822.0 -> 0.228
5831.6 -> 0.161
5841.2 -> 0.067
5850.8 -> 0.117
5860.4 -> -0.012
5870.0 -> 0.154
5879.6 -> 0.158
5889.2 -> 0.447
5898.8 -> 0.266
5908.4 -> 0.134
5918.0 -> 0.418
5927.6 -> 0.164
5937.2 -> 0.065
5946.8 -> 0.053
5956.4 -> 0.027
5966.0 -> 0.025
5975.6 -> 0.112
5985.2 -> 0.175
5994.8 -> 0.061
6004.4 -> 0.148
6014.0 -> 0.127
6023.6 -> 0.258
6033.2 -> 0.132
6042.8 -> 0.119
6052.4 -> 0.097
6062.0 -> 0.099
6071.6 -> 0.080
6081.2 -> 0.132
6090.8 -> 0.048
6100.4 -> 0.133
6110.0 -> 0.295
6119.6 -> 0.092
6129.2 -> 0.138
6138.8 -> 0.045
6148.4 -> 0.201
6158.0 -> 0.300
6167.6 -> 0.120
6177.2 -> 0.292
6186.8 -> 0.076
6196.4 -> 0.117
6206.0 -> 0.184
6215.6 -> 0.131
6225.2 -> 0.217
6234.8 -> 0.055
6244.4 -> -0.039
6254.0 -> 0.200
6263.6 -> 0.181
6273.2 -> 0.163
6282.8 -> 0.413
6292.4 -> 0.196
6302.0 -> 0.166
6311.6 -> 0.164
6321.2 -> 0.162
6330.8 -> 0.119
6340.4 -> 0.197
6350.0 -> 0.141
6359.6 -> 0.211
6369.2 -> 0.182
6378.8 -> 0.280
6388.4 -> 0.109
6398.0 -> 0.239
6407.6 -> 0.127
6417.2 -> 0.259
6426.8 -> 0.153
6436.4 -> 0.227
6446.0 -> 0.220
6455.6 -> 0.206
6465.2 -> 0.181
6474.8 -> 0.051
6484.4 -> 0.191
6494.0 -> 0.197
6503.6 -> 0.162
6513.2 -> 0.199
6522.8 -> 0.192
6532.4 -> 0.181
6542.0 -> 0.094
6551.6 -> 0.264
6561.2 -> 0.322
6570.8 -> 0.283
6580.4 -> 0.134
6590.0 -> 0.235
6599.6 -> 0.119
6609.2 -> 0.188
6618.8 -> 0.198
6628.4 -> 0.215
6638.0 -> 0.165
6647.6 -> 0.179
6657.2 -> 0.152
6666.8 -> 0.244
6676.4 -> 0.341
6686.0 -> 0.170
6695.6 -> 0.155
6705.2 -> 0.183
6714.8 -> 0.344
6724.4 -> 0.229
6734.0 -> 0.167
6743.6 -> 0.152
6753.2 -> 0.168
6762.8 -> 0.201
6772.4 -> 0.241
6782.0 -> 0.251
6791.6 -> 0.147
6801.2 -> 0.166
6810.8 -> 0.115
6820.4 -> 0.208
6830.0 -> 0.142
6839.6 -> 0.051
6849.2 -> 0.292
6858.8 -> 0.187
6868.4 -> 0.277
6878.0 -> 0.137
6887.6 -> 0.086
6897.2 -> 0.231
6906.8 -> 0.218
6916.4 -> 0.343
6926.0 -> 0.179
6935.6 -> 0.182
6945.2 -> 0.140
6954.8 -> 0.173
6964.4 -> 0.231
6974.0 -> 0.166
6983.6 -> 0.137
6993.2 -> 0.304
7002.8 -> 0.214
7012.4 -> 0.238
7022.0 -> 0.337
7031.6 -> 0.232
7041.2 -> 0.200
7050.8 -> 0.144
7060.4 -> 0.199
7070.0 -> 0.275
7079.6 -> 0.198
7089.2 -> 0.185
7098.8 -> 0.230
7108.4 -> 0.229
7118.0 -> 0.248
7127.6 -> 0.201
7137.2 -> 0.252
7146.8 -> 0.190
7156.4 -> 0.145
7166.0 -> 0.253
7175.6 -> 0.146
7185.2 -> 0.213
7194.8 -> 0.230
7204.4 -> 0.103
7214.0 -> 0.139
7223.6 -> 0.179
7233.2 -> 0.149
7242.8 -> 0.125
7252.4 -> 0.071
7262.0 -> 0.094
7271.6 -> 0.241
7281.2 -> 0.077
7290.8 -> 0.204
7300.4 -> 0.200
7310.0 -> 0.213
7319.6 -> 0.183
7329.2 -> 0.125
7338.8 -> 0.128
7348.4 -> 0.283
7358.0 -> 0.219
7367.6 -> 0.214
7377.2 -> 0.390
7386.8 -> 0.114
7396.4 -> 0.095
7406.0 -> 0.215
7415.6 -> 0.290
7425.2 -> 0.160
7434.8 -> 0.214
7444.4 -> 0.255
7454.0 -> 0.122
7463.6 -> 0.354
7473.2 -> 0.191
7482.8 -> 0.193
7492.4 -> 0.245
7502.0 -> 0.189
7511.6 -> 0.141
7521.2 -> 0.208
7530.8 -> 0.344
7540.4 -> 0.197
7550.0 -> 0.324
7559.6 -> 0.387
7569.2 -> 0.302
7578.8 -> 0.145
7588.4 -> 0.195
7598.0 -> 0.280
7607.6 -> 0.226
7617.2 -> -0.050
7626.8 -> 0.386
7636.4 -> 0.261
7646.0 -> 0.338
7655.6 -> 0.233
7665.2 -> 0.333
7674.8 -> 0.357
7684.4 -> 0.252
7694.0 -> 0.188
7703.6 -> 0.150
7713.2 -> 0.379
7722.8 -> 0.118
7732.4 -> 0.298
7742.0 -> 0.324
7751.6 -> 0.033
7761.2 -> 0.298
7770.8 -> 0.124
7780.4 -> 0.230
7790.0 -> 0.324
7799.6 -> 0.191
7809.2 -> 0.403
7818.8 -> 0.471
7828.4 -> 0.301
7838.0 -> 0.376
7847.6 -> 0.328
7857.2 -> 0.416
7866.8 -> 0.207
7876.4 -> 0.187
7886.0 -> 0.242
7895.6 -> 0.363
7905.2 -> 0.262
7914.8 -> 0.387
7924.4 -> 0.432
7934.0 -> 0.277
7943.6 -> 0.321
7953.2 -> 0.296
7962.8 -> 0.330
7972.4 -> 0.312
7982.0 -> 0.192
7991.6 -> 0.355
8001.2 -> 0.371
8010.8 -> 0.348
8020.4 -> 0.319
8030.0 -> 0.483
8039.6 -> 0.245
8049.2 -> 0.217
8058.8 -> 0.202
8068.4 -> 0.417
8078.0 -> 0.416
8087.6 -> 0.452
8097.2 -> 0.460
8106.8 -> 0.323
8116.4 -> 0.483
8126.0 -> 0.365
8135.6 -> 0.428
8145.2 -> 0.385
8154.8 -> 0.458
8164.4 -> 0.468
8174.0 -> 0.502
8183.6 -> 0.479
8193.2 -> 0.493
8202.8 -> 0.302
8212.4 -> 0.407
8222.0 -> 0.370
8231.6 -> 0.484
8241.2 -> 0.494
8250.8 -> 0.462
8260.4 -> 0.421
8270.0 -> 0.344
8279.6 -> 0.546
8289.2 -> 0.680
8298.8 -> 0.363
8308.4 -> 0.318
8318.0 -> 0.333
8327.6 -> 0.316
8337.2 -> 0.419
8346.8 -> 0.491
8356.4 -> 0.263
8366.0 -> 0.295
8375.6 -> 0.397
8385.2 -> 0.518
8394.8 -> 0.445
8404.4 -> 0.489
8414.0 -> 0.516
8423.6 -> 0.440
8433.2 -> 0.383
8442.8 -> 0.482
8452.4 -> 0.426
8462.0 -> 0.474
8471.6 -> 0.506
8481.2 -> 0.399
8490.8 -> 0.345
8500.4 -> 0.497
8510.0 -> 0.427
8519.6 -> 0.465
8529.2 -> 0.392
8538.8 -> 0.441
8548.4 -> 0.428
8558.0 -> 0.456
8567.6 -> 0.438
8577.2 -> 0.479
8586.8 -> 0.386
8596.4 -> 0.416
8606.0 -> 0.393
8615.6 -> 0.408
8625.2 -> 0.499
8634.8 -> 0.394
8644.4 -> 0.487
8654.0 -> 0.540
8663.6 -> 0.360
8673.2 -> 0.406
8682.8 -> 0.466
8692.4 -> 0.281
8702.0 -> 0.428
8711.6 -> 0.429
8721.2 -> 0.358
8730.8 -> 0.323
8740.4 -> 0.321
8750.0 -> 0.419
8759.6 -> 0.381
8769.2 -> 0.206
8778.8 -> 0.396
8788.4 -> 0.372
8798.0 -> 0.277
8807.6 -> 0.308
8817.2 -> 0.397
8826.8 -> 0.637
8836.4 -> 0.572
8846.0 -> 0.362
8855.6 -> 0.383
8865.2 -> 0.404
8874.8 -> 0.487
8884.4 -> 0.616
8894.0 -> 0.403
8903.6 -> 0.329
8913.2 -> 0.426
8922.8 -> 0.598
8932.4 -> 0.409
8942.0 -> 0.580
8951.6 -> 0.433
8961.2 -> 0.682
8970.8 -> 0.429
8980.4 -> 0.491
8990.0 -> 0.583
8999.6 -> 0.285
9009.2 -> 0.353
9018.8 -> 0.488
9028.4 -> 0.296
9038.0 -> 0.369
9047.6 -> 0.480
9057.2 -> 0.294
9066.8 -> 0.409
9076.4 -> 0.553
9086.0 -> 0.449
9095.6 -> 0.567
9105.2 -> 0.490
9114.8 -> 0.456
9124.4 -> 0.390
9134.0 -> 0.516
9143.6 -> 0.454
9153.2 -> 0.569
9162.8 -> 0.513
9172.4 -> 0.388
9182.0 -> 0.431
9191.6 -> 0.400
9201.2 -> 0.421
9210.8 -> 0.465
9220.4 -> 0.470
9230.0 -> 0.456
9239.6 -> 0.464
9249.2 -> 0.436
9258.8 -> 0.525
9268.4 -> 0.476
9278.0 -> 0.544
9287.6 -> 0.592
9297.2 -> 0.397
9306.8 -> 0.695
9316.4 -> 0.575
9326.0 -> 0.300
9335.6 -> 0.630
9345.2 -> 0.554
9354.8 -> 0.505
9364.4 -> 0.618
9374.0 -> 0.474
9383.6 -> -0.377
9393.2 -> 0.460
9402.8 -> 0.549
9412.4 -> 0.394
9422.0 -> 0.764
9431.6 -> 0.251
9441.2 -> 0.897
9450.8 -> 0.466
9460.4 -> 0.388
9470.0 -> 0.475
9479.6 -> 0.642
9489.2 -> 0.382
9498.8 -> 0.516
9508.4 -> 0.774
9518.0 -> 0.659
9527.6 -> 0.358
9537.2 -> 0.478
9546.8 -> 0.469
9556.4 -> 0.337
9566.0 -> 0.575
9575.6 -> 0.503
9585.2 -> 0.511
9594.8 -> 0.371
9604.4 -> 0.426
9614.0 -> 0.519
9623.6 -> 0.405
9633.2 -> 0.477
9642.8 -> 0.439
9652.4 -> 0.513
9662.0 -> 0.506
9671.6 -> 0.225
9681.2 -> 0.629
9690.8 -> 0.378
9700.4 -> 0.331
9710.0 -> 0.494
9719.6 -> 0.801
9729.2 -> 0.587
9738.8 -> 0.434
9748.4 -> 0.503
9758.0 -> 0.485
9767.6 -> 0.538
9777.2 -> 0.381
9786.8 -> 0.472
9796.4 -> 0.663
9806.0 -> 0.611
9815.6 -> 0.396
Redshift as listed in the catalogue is 1.027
